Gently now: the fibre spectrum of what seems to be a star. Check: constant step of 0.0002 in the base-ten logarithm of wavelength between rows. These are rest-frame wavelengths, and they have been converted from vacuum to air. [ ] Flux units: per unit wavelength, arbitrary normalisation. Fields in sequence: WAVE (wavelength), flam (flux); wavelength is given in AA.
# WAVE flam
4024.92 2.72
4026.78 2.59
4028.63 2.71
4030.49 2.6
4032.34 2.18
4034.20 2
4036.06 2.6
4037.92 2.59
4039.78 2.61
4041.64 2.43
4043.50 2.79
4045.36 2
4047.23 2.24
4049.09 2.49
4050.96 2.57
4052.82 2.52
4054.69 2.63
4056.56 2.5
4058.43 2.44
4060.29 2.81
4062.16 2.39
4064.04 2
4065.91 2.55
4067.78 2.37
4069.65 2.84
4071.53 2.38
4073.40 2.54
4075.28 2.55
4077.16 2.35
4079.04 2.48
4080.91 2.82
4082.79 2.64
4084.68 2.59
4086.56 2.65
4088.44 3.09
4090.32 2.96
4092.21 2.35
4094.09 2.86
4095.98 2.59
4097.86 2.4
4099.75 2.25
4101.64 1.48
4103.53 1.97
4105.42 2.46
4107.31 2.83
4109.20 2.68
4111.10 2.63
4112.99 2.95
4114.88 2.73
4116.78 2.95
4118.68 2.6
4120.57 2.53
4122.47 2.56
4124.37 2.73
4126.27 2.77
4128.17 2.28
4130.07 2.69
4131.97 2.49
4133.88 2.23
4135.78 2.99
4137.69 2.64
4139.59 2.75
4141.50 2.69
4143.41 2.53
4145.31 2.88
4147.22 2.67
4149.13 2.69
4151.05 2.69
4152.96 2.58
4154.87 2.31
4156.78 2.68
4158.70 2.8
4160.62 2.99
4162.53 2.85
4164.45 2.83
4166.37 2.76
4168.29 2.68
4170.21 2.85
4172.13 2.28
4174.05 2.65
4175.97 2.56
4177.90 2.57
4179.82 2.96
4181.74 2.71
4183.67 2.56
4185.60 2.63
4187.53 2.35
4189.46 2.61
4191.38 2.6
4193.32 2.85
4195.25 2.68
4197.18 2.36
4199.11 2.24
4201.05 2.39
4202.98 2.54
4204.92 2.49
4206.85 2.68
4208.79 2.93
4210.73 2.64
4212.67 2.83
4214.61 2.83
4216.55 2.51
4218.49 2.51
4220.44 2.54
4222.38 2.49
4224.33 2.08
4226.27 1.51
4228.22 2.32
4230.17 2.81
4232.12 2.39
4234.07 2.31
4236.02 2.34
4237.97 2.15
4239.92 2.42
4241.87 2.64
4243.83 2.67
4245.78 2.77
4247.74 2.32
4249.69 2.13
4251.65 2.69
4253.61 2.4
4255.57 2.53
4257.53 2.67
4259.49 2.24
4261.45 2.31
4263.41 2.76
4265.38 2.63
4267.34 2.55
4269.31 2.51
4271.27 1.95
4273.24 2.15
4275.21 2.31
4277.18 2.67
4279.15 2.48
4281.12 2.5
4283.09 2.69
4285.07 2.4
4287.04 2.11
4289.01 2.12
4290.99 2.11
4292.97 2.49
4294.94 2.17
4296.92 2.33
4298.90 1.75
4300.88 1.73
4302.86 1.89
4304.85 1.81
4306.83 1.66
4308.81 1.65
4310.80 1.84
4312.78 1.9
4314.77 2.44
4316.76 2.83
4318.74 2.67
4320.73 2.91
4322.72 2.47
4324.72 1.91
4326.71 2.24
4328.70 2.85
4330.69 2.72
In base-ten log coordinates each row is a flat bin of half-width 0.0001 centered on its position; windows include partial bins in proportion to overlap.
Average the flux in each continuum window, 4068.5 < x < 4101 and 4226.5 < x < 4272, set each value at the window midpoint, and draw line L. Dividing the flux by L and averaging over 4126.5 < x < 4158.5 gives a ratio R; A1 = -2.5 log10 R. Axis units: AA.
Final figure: -0.03 mag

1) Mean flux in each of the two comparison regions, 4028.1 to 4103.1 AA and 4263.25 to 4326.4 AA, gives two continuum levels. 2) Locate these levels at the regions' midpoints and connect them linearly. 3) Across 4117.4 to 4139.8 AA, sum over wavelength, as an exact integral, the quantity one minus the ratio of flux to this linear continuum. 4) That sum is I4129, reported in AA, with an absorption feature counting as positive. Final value -1.7 AA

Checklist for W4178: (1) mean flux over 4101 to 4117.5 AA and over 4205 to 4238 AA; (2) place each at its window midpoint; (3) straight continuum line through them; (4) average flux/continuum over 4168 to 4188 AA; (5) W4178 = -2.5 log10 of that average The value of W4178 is -0.05 mag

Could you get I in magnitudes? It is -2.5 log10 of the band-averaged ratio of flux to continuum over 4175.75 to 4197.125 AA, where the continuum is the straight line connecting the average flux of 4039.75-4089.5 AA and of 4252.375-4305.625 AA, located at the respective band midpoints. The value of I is -0.10 mag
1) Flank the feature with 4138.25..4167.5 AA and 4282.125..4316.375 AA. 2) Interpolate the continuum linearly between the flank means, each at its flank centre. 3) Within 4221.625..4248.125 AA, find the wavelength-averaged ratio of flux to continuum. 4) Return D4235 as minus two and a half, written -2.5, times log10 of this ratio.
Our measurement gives -0.01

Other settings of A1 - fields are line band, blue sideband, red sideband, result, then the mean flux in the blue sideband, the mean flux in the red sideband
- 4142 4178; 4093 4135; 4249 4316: -0.09 mag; 2.53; 2.25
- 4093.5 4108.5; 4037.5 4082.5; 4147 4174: 0.10 mag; 2.5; 2.69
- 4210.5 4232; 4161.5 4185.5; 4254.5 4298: 0.04 mag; 2.69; 2.39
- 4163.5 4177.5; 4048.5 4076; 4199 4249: -0.07 mag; 2.51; 2.48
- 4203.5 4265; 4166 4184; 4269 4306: -0.03 mag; 2.66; 2.21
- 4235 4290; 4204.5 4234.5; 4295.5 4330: -0.04 mag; 2.49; 2.17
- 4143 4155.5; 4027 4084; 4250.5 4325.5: -0.10 mag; 2.49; 2.3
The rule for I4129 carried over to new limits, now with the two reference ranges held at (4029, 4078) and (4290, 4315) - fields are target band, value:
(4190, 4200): -1.7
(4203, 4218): -3.7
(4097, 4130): -2.5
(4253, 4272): -3.9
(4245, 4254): -1.7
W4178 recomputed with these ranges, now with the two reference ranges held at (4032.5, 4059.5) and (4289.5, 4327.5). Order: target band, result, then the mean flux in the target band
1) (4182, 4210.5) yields -0.13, 2.57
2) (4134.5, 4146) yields -0.17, 2.73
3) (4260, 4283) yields -0.12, 2.44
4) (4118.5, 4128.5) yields -0.10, 2.6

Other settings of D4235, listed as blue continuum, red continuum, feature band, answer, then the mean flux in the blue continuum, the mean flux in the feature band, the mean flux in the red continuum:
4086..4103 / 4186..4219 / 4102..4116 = -0.02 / 2.5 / 2.56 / 2.59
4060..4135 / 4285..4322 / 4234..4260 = -0.09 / 2.55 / 2.46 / 2.14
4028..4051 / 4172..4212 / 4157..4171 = -0.10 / 2.44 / 2.81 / 2.59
